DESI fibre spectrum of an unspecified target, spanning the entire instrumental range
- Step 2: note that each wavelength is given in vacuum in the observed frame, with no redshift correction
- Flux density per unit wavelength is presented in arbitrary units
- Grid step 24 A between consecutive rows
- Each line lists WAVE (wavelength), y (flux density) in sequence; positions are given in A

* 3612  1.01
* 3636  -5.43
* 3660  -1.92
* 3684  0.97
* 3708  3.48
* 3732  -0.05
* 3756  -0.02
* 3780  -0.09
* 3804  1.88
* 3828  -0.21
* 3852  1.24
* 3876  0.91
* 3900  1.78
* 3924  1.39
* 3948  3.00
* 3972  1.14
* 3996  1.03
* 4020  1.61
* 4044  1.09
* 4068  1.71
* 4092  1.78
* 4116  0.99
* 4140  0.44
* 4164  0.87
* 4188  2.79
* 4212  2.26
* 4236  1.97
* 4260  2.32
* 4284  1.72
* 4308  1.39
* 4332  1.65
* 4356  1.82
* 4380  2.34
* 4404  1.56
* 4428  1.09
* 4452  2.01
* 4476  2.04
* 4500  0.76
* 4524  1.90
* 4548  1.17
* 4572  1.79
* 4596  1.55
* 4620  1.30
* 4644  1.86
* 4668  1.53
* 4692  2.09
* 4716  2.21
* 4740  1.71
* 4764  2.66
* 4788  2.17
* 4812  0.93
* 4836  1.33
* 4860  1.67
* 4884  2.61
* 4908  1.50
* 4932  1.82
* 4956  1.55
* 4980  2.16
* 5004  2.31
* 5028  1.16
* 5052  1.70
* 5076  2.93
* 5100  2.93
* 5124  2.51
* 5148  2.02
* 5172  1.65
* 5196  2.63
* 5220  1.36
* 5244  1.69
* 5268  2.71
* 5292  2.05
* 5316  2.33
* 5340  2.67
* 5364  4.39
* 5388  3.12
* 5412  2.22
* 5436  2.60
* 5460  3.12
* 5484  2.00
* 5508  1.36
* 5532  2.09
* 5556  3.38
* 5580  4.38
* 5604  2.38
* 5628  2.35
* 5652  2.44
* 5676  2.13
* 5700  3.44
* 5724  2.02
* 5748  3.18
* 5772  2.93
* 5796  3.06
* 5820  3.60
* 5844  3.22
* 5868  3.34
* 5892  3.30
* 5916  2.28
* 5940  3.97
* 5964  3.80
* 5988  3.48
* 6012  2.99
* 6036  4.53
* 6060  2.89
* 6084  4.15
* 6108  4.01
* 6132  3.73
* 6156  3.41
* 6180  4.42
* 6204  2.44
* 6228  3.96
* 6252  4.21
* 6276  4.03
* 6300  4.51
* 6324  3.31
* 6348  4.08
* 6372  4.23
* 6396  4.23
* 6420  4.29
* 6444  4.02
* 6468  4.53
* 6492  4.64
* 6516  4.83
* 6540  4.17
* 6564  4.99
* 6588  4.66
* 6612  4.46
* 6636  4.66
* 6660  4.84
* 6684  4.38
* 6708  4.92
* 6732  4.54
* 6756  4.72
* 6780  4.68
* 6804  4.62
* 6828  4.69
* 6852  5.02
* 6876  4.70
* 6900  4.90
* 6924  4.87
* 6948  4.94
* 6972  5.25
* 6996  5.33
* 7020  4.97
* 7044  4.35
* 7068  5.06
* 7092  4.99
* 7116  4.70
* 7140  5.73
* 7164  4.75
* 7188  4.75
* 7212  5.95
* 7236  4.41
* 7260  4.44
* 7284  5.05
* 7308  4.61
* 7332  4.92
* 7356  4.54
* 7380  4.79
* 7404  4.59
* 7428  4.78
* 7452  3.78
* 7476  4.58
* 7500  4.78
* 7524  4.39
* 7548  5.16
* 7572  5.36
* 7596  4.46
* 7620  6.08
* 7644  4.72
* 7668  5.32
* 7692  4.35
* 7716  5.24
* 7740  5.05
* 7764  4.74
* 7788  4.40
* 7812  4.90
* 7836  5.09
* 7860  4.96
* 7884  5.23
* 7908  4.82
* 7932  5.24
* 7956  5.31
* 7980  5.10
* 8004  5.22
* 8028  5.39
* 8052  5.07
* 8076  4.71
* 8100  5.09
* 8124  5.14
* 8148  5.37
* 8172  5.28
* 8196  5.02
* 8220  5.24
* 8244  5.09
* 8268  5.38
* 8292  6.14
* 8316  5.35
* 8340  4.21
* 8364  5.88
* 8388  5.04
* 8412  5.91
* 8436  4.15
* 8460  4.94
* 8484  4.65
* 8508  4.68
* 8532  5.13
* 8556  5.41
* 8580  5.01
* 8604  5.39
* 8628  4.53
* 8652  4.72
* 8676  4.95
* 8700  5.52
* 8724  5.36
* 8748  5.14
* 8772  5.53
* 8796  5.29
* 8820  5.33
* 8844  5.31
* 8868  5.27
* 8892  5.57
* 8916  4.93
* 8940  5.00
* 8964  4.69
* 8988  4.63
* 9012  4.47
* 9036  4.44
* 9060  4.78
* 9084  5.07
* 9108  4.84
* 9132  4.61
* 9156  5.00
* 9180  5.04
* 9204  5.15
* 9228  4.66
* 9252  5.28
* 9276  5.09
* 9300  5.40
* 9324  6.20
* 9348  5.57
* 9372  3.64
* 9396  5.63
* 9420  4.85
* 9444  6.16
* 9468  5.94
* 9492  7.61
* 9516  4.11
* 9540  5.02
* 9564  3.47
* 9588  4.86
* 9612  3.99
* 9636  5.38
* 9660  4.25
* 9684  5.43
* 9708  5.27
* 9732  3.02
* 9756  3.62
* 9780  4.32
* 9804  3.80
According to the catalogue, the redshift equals 0.44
